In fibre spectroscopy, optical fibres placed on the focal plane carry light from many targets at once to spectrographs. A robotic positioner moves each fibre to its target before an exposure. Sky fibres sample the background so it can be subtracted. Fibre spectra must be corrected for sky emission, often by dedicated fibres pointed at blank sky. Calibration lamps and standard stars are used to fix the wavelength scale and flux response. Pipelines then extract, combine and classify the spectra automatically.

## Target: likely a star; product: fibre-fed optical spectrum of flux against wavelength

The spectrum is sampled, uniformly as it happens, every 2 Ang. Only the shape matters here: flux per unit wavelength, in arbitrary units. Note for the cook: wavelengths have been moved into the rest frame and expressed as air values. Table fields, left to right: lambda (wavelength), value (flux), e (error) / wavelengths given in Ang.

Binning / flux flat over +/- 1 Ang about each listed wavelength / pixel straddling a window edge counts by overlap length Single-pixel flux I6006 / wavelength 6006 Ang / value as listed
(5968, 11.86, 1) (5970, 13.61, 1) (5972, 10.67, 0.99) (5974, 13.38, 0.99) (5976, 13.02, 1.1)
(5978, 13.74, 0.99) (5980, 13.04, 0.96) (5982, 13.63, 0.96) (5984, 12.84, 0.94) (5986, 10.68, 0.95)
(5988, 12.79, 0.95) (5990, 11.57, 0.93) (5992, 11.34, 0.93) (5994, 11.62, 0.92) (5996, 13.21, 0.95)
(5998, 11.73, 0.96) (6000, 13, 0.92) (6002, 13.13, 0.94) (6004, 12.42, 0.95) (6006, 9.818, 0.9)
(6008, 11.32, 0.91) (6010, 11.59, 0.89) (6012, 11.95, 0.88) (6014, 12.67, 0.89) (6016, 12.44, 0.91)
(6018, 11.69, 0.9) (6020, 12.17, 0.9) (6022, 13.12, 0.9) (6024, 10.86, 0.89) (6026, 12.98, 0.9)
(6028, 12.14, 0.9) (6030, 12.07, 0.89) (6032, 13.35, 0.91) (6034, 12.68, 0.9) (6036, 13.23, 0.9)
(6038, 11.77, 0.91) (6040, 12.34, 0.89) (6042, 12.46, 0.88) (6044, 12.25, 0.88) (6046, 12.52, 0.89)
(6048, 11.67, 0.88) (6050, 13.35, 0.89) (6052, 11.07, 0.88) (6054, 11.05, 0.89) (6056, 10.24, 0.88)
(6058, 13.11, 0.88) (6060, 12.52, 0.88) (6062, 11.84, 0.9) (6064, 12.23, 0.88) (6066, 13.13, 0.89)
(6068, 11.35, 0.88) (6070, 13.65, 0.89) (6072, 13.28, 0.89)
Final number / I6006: 9.818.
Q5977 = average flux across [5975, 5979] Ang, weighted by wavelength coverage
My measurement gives 13.4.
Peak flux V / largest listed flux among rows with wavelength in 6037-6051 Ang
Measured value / 13.35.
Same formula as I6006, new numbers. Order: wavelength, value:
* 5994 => 11.62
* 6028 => 12.14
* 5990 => 11.57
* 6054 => 11.05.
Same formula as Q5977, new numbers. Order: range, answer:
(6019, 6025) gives 12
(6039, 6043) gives 12.4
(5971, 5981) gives 12.8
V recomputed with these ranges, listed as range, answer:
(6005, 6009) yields 11.32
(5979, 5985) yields 13.63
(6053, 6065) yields 13.11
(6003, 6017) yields 12.67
